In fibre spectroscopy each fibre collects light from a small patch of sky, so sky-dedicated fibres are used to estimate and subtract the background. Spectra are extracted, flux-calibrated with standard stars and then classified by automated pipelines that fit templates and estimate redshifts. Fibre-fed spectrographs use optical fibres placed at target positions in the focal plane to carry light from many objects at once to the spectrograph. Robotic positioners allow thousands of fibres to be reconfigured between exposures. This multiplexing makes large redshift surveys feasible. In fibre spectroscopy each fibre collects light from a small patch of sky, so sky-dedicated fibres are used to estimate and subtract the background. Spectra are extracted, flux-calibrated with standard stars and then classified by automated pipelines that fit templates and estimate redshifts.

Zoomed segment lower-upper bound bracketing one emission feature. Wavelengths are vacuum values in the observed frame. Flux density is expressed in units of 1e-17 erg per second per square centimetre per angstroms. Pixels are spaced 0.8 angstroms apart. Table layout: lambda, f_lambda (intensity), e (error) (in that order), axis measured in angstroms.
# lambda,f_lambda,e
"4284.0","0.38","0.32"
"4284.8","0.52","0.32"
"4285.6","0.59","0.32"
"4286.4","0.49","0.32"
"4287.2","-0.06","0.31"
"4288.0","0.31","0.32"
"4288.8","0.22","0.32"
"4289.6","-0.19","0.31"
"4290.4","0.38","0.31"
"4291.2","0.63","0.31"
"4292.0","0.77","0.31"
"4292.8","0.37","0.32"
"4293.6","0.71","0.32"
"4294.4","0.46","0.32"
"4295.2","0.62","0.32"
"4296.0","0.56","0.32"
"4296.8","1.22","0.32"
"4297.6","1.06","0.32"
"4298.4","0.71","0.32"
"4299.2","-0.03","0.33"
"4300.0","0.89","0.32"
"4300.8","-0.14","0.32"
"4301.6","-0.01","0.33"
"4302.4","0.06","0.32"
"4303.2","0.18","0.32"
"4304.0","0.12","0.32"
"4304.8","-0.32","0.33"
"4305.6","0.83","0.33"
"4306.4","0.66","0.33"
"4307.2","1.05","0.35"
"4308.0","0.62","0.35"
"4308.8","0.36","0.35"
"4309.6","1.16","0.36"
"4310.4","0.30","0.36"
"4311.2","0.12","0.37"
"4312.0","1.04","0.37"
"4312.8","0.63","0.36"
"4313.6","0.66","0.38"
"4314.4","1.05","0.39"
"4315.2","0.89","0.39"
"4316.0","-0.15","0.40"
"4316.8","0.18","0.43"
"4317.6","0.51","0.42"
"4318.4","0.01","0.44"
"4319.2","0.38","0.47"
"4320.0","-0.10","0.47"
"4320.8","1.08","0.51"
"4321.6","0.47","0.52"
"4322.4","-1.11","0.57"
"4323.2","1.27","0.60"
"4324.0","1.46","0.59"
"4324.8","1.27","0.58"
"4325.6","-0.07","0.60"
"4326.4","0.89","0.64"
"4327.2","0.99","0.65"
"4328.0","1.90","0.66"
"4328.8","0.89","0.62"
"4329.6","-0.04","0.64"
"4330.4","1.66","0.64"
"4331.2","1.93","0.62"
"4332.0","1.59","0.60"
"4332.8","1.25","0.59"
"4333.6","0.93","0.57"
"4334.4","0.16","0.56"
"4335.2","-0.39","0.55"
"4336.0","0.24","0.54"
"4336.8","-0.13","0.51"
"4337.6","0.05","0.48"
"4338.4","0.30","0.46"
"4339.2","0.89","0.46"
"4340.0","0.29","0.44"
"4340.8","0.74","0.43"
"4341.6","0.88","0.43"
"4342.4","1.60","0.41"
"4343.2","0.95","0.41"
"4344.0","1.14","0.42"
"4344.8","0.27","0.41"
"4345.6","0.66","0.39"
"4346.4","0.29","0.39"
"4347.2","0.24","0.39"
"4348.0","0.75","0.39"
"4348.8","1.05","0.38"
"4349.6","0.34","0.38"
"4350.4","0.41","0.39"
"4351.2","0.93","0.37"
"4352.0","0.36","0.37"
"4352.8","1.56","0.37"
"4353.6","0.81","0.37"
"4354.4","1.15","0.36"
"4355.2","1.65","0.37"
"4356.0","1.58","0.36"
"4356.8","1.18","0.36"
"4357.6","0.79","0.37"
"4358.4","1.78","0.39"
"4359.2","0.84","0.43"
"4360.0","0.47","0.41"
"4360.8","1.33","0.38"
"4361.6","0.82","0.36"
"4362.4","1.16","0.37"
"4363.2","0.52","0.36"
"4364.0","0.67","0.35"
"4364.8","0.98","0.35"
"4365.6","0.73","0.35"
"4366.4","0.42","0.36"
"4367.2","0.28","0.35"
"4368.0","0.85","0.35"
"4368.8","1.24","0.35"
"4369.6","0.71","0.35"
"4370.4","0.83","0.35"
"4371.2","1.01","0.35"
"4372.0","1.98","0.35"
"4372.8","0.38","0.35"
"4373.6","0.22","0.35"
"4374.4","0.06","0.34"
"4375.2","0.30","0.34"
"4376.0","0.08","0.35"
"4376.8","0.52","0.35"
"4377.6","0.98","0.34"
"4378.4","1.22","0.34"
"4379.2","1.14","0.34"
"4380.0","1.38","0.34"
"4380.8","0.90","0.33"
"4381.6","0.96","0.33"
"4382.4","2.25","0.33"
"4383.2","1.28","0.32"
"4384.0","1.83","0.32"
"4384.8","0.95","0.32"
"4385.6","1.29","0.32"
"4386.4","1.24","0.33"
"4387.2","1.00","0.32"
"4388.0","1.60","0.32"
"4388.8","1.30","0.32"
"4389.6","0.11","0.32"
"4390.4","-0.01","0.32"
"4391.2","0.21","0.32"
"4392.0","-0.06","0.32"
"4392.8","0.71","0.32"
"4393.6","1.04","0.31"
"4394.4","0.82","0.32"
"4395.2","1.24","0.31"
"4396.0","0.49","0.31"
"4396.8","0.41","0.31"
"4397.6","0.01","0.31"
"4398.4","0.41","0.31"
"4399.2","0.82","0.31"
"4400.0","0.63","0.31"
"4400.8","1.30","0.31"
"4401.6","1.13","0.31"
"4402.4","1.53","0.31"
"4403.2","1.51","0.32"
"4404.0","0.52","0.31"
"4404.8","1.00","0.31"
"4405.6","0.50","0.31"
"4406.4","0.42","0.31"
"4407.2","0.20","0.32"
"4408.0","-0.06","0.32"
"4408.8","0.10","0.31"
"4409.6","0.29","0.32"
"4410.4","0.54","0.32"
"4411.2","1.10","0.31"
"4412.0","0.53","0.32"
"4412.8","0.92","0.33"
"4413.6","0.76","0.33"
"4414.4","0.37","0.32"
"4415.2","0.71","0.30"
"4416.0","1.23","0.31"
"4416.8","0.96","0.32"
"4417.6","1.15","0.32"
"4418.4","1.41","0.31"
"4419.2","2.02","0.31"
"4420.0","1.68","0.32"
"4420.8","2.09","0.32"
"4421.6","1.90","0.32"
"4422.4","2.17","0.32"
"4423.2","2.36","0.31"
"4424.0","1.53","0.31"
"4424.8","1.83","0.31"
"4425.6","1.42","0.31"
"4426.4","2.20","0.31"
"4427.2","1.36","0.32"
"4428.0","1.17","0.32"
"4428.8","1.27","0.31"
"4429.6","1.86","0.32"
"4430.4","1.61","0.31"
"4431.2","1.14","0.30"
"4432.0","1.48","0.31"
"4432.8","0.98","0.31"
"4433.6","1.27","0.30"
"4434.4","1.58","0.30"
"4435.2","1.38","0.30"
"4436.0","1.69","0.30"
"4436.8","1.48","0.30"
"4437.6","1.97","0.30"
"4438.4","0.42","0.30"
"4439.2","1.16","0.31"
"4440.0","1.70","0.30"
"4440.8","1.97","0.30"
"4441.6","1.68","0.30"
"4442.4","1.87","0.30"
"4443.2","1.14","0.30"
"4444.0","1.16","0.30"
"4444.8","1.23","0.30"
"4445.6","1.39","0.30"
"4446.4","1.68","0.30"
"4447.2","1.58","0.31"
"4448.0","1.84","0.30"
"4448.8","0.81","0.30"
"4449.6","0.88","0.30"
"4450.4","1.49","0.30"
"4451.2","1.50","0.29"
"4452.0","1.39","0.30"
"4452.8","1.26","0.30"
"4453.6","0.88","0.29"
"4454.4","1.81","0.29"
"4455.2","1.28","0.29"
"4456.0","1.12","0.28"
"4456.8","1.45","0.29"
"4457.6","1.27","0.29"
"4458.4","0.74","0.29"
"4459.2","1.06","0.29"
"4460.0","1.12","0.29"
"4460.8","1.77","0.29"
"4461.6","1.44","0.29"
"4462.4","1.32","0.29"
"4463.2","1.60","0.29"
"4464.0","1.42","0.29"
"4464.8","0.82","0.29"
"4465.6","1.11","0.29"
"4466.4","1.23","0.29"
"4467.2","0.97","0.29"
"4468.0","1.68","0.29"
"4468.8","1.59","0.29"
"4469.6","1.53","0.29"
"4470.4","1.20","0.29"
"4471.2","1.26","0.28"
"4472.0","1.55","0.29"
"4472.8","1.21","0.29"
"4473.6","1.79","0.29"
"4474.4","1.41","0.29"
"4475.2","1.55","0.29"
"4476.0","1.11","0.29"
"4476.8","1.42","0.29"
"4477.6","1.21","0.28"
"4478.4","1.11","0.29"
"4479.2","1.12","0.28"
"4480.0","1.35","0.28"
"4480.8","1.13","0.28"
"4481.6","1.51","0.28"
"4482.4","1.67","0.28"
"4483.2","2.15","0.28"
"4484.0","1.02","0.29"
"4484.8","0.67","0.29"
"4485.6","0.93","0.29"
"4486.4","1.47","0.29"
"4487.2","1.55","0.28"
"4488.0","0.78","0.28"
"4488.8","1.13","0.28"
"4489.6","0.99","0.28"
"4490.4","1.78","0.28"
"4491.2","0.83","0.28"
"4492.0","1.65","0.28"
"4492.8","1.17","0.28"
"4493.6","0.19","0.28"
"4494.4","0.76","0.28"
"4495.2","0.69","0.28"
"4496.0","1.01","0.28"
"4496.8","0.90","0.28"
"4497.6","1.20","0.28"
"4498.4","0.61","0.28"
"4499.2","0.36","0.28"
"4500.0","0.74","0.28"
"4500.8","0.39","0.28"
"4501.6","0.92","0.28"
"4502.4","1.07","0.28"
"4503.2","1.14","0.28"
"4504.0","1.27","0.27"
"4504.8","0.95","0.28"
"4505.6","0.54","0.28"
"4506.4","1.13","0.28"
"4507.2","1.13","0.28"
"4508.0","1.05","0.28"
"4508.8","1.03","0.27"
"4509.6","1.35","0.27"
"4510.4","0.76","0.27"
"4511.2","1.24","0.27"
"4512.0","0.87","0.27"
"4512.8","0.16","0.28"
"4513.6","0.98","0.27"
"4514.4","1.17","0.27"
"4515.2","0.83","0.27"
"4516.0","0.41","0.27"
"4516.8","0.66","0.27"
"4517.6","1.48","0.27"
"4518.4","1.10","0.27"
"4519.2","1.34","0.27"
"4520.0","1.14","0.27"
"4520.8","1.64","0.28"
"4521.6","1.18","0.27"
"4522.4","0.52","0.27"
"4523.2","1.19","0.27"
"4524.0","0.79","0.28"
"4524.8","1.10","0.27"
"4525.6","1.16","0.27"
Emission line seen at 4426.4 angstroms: Lyman alpha 1216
